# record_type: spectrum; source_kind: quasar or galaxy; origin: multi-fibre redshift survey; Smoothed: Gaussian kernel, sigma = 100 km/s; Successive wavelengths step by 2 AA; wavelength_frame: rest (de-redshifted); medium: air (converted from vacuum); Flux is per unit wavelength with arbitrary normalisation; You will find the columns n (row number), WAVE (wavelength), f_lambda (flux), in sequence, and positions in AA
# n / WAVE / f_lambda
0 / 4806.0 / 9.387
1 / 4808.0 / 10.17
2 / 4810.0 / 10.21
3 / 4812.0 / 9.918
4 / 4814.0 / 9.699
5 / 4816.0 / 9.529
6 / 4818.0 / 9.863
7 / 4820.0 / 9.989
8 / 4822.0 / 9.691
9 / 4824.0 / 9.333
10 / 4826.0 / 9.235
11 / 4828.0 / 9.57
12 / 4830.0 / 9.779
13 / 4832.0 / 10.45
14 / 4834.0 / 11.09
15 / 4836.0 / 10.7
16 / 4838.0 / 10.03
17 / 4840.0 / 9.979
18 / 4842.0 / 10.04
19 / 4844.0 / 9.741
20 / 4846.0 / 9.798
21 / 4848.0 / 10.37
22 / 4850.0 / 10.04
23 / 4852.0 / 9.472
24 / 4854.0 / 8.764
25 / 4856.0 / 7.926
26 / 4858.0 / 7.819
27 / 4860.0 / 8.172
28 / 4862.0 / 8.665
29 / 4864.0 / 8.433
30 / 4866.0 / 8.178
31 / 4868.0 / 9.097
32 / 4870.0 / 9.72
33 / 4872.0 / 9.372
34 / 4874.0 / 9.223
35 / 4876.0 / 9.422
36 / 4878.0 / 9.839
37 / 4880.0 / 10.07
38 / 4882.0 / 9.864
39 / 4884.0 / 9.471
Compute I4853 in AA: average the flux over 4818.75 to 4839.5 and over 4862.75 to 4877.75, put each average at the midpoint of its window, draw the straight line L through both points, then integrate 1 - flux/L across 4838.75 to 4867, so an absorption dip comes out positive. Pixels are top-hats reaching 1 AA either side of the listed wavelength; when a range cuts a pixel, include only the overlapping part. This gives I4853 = 1.1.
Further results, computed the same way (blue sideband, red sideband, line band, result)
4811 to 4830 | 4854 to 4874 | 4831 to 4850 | -2.16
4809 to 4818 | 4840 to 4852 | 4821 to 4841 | -0.17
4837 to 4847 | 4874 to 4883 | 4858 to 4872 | 1.58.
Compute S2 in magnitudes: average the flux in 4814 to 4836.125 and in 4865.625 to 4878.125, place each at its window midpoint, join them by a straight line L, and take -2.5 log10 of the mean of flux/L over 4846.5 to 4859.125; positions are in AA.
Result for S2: 0.05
